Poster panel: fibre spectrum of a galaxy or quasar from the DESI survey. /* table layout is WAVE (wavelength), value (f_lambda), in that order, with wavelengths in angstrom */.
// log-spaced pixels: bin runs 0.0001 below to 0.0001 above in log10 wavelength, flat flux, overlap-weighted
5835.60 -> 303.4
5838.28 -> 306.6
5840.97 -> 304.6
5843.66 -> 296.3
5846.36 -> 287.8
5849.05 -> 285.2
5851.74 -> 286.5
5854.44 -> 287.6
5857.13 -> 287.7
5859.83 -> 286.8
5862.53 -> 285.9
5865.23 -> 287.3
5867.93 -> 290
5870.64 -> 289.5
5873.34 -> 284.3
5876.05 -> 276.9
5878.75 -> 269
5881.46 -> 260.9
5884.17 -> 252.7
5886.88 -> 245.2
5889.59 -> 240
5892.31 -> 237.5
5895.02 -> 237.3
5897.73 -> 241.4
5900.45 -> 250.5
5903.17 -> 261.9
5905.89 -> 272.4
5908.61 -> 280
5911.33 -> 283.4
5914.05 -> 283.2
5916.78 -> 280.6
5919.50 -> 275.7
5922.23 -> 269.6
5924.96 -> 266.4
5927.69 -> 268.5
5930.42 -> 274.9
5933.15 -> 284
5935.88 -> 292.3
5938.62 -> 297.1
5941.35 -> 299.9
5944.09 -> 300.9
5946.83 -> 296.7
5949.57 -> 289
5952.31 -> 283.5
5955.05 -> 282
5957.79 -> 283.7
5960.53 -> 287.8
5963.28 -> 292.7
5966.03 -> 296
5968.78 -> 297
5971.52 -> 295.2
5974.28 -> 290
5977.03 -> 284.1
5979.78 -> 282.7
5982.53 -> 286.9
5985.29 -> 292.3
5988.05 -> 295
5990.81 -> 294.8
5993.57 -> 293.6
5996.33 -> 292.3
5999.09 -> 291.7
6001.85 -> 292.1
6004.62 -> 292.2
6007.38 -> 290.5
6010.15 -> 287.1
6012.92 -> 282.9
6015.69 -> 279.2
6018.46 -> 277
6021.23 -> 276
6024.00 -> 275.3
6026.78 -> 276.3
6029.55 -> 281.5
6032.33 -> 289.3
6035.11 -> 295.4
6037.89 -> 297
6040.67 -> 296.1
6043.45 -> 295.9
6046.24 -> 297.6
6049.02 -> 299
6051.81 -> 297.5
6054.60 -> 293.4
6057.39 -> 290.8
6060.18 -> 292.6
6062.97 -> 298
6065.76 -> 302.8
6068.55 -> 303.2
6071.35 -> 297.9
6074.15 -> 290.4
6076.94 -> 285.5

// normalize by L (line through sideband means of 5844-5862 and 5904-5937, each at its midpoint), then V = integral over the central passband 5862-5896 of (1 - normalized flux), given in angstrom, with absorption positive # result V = 2.1 angstrom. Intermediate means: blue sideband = 287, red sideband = 277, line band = 266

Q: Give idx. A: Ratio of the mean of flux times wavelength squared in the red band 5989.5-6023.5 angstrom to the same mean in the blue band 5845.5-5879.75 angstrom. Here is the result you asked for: 1.1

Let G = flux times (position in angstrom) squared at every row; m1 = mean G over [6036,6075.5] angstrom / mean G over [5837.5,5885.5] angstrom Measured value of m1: 1.11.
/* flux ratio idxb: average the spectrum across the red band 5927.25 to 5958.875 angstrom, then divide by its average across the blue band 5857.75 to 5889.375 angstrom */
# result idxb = 1.05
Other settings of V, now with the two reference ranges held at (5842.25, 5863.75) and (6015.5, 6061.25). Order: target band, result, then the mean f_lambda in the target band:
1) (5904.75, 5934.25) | 1.2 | 276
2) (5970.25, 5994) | -0.1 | 290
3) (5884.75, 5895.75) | 1.8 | 241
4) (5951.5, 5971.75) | -0.1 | 290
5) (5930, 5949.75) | -0.3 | 293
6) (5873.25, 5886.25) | 1.0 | 266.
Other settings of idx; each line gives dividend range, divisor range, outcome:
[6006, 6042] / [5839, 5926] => 1.09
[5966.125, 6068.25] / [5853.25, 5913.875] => 1.13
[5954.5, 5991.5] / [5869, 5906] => 1.16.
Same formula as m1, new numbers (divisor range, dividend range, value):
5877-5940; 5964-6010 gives 1.12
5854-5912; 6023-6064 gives 1.15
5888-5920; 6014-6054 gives 1.15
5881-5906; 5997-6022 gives 1.20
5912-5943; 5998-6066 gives 1.07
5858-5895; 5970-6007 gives 1.13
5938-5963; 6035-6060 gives 1.05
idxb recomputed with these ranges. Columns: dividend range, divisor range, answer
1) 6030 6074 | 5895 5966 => 1.06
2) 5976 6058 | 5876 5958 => 1.06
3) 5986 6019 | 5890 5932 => 1.09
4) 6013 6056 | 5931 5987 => 0.99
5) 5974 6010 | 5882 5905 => 1.18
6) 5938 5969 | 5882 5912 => 1.15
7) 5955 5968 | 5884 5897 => 1.20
